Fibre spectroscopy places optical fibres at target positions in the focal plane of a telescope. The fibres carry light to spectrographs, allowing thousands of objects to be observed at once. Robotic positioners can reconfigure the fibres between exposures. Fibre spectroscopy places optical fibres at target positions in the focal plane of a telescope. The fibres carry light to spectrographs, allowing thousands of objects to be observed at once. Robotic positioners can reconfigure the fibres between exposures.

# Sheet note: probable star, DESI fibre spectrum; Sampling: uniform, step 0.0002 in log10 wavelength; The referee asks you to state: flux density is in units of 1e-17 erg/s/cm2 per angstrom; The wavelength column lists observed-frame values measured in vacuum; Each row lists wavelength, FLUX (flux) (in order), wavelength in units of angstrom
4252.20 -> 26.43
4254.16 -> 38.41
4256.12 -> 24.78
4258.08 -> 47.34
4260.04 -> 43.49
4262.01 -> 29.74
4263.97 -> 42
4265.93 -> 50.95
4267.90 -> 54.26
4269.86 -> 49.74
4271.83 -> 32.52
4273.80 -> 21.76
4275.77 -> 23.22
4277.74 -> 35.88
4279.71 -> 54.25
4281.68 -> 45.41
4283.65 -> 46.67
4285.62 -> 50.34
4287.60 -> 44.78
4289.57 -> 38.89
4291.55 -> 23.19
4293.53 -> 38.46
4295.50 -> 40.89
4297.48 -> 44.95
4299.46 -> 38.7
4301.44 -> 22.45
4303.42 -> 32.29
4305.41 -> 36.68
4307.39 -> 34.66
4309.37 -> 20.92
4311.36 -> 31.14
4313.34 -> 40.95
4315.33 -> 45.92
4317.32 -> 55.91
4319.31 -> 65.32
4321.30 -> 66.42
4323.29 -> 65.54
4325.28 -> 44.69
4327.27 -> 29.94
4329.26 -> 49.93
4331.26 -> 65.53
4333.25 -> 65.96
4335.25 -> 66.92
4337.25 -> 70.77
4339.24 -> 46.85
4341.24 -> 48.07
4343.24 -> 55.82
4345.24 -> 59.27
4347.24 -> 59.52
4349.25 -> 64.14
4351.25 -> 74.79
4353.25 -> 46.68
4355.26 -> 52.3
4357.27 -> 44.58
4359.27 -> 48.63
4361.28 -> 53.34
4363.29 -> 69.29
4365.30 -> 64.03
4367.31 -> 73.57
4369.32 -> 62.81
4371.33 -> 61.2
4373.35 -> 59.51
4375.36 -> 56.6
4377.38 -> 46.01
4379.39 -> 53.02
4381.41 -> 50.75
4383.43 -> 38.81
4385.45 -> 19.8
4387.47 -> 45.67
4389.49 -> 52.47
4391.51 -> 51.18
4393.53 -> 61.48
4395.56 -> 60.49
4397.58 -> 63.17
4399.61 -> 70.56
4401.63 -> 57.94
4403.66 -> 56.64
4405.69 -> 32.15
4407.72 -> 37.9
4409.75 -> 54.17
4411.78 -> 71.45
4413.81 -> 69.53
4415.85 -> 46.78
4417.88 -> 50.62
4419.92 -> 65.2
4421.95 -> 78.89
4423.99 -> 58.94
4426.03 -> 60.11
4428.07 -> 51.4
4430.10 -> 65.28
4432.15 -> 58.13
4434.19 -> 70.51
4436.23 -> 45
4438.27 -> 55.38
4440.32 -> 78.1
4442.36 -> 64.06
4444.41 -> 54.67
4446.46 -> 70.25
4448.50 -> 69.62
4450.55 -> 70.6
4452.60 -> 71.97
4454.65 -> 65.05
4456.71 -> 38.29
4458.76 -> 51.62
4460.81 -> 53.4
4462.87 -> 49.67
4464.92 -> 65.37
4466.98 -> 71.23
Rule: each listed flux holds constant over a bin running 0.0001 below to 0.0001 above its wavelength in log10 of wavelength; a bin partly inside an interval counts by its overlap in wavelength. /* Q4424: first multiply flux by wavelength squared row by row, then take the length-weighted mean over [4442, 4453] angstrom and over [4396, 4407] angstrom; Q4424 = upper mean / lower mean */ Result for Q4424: 1.22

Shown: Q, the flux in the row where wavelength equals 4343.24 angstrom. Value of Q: 55.82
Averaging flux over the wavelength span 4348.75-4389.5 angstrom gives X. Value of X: 54.1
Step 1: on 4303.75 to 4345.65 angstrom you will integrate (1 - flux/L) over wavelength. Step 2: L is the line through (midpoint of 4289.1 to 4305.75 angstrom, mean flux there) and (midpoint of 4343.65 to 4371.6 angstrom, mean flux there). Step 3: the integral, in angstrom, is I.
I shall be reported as -3.6 angstrom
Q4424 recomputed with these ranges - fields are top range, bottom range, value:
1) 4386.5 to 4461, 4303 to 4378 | 1.14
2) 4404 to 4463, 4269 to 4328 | 1.54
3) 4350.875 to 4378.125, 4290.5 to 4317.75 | 1.66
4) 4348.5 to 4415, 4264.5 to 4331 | 1.37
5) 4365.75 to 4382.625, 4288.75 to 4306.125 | 1.71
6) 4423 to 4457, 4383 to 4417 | 1.20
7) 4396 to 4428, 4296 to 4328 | 1.43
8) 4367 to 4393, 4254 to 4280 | 1.39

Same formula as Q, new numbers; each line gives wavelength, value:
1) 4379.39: 53.02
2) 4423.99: 58.94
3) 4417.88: 50.62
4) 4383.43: 38.81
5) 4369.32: 62.81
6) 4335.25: 66.92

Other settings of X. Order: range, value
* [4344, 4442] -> 56.9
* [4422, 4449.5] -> 62.3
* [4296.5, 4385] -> 51.8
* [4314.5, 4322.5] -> 58.8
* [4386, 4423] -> 56.6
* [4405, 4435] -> 58.3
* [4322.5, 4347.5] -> 55.9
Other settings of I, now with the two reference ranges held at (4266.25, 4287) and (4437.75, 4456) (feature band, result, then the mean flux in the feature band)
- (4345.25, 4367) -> -2.1 angstrom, 58.3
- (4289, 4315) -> 6.3 angstrom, 34.4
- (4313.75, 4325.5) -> -2.3 angstrom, 57.3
